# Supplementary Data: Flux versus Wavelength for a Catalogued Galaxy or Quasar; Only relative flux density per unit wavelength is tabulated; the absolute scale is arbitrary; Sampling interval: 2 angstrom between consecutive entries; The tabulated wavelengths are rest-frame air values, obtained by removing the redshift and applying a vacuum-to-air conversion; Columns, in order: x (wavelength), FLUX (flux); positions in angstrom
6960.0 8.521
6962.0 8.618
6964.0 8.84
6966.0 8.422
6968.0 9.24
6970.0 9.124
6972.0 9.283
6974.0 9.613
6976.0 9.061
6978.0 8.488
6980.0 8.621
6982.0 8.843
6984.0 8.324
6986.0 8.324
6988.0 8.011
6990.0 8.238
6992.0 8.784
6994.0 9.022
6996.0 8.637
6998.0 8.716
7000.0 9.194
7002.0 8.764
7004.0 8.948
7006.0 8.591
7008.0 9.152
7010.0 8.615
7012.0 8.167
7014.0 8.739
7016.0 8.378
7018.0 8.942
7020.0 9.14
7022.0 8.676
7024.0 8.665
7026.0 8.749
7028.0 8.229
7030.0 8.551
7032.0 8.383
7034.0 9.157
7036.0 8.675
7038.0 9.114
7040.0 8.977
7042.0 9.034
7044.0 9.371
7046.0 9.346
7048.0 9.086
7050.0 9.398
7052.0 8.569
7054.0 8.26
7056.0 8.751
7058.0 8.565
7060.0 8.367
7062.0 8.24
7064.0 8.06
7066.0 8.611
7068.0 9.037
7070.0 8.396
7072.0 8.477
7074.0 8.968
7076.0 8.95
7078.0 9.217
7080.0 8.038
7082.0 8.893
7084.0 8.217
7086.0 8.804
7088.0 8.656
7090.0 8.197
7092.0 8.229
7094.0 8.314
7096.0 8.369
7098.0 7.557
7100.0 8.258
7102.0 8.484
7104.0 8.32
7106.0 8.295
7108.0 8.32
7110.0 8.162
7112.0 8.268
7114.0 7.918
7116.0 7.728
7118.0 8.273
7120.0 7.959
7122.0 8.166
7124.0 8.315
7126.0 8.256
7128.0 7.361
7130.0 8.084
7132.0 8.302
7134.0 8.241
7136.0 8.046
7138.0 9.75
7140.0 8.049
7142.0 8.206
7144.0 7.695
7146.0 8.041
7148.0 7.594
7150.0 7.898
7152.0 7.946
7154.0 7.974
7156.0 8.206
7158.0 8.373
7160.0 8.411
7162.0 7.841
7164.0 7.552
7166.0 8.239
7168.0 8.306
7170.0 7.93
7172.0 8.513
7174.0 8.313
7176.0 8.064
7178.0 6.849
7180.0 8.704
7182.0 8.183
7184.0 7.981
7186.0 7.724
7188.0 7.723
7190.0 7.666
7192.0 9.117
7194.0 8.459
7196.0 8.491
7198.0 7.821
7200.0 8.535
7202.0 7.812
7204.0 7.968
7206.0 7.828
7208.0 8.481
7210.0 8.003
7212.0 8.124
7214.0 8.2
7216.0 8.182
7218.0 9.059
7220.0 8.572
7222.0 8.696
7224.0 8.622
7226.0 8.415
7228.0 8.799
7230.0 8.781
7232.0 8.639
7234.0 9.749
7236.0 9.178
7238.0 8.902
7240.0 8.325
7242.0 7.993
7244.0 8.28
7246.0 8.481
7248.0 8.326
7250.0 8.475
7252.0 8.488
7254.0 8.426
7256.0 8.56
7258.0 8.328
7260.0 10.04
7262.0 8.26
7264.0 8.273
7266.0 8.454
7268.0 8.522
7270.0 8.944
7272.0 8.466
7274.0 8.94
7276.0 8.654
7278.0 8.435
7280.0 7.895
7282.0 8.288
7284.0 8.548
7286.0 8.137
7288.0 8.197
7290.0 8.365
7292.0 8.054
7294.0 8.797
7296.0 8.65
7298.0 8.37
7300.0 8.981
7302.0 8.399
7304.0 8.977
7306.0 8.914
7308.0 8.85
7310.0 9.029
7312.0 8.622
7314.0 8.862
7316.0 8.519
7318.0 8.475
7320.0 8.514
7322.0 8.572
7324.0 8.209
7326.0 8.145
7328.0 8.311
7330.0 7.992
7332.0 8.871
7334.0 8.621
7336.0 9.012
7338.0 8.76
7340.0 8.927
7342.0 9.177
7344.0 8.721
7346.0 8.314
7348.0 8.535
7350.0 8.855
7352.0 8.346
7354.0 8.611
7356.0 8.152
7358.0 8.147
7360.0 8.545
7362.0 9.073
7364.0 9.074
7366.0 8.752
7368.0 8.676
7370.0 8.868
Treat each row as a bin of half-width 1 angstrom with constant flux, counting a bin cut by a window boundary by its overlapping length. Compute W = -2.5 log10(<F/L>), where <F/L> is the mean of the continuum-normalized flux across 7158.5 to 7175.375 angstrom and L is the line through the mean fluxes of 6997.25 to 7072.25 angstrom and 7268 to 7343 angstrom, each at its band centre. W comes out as 0.07 mag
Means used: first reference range 8.74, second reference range 8.58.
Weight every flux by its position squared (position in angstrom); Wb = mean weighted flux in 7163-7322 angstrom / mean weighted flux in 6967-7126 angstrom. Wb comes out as 1.04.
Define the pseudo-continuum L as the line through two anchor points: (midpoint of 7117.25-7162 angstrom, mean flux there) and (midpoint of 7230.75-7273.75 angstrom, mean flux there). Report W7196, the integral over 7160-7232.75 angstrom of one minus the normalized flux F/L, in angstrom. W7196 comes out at 1.37 angstrom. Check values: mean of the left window 8.14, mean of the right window 8.63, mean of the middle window 8.23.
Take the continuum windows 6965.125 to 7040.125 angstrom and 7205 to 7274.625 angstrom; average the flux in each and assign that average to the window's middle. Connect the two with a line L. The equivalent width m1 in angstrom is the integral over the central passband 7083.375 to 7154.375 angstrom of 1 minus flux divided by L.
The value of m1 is 4.0 angstrom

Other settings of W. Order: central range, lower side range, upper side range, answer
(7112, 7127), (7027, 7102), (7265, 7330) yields 0.066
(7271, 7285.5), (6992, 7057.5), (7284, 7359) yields 0.019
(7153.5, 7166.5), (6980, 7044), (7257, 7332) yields 0.070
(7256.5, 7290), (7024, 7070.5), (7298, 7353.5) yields 0.018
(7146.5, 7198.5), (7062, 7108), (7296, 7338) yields 0.058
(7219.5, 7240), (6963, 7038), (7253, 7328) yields -0.028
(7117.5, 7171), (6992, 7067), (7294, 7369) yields 0.077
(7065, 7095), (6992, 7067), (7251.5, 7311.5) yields 0.015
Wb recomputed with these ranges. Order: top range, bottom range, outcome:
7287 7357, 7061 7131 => 1.10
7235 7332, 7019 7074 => 1.04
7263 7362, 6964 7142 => 1.07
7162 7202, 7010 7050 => 0.96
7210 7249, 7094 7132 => 1.09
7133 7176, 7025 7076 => 0.96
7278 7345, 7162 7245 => 1.06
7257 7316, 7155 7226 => 1.08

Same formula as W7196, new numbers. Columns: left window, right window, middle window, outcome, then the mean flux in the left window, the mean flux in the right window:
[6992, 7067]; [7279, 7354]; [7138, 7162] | 1.6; 8.75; 8.56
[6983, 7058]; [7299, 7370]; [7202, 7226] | 1.0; 8.75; 8.65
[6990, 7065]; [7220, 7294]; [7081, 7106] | 1.0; 8.75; 8.56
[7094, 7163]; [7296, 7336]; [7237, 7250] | 0.1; 8.14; 8.6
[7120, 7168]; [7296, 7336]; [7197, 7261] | -1.1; 8.11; 8.6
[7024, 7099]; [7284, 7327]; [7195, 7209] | 0.7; 8.64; 8.55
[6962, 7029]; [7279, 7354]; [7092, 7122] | 1.8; 8.74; 8.56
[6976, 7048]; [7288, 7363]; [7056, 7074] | 0.4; 8.74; 8.6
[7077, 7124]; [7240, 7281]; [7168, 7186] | 0.7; 8.29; 8.51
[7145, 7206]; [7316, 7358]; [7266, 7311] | -0.9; 8.07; 8.55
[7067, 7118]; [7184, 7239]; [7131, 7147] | 0.2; 8.4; 8.42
